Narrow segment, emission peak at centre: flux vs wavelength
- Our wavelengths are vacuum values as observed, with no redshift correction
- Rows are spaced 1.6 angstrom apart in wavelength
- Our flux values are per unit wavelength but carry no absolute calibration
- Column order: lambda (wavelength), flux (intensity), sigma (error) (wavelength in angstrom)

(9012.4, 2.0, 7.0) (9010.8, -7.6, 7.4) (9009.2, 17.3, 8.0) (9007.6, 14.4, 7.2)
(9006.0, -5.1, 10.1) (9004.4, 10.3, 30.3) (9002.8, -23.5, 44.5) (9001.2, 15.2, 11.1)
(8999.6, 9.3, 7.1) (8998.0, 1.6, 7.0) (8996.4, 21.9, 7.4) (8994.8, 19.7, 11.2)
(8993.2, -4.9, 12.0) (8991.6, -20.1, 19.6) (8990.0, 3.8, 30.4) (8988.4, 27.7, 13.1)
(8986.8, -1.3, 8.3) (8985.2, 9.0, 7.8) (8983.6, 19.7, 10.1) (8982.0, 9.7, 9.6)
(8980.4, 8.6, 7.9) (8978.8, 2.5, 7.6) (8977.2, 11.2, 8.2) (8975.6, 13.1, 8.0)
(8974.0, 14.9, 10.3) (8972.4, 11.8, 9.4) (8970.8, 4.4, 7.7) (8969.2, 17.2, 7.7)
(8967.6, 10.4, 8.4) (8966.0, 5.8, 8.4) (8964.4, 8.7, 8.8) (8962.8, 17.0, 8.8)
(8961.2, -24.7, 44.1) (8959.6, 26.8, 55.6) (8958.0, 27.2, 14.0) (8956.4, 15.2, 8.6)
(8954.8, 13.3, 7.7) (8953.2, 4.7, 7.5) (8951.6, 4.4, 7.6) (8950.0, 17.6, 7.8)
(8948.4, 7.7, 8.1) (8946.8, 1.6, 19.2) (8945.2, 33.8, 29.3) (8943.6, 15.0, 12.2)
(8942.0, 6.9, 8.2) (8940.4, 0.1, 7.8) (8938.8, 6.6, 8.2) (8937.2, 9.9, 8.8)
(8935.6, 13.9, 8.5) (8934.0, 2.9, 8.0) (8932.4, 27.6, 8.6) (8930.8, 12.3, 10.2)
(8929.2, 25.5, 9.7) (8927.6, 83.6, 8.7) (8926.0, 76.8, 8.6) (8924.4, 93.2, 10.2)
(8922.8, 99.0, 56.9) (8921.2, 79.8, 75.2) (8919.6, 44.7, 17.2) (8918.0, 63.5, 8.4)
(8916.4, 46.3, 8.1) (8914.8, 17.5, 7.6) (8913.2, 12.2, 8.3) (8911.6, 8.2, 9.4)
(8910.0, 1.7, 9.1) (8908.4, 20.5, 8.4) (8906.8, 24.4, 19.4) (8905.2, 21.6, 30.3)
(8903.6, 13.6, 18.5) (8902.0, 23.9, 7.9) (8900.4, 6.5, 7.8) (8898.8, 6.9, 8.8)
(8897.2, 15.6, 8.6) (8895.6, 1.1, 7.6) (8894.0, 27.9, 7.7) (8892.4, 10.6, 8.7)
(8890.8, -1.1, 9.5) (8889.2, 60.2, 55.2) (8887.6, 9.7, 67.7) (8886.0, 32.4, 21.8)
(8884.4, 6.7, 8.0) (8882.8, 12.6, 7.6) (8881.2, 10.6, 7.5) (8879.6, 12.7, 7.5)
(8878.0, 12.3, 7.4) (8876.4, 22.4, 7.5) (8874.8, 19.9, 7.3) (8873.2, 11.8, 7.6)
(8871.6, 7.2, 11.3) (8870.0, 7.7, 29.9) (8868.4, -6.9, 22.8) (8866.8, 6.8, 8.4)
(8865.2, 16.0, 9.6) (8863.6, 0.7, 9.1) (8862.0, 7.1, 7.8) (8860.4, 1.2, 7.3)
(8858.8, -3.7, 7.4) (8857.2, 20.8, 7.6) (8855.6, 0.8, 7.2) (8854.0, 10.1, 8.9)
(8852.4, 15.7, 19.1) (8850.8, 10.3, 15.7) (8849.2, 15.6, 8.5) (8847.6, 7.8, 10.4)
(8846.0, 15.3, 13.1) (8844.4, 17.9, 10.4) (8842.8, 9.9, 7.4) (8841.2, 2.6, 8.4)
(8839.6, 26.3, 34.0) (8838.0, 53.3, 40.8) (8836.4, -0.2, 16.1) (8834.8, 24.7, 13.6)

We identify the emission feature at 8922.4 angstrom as [O II]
